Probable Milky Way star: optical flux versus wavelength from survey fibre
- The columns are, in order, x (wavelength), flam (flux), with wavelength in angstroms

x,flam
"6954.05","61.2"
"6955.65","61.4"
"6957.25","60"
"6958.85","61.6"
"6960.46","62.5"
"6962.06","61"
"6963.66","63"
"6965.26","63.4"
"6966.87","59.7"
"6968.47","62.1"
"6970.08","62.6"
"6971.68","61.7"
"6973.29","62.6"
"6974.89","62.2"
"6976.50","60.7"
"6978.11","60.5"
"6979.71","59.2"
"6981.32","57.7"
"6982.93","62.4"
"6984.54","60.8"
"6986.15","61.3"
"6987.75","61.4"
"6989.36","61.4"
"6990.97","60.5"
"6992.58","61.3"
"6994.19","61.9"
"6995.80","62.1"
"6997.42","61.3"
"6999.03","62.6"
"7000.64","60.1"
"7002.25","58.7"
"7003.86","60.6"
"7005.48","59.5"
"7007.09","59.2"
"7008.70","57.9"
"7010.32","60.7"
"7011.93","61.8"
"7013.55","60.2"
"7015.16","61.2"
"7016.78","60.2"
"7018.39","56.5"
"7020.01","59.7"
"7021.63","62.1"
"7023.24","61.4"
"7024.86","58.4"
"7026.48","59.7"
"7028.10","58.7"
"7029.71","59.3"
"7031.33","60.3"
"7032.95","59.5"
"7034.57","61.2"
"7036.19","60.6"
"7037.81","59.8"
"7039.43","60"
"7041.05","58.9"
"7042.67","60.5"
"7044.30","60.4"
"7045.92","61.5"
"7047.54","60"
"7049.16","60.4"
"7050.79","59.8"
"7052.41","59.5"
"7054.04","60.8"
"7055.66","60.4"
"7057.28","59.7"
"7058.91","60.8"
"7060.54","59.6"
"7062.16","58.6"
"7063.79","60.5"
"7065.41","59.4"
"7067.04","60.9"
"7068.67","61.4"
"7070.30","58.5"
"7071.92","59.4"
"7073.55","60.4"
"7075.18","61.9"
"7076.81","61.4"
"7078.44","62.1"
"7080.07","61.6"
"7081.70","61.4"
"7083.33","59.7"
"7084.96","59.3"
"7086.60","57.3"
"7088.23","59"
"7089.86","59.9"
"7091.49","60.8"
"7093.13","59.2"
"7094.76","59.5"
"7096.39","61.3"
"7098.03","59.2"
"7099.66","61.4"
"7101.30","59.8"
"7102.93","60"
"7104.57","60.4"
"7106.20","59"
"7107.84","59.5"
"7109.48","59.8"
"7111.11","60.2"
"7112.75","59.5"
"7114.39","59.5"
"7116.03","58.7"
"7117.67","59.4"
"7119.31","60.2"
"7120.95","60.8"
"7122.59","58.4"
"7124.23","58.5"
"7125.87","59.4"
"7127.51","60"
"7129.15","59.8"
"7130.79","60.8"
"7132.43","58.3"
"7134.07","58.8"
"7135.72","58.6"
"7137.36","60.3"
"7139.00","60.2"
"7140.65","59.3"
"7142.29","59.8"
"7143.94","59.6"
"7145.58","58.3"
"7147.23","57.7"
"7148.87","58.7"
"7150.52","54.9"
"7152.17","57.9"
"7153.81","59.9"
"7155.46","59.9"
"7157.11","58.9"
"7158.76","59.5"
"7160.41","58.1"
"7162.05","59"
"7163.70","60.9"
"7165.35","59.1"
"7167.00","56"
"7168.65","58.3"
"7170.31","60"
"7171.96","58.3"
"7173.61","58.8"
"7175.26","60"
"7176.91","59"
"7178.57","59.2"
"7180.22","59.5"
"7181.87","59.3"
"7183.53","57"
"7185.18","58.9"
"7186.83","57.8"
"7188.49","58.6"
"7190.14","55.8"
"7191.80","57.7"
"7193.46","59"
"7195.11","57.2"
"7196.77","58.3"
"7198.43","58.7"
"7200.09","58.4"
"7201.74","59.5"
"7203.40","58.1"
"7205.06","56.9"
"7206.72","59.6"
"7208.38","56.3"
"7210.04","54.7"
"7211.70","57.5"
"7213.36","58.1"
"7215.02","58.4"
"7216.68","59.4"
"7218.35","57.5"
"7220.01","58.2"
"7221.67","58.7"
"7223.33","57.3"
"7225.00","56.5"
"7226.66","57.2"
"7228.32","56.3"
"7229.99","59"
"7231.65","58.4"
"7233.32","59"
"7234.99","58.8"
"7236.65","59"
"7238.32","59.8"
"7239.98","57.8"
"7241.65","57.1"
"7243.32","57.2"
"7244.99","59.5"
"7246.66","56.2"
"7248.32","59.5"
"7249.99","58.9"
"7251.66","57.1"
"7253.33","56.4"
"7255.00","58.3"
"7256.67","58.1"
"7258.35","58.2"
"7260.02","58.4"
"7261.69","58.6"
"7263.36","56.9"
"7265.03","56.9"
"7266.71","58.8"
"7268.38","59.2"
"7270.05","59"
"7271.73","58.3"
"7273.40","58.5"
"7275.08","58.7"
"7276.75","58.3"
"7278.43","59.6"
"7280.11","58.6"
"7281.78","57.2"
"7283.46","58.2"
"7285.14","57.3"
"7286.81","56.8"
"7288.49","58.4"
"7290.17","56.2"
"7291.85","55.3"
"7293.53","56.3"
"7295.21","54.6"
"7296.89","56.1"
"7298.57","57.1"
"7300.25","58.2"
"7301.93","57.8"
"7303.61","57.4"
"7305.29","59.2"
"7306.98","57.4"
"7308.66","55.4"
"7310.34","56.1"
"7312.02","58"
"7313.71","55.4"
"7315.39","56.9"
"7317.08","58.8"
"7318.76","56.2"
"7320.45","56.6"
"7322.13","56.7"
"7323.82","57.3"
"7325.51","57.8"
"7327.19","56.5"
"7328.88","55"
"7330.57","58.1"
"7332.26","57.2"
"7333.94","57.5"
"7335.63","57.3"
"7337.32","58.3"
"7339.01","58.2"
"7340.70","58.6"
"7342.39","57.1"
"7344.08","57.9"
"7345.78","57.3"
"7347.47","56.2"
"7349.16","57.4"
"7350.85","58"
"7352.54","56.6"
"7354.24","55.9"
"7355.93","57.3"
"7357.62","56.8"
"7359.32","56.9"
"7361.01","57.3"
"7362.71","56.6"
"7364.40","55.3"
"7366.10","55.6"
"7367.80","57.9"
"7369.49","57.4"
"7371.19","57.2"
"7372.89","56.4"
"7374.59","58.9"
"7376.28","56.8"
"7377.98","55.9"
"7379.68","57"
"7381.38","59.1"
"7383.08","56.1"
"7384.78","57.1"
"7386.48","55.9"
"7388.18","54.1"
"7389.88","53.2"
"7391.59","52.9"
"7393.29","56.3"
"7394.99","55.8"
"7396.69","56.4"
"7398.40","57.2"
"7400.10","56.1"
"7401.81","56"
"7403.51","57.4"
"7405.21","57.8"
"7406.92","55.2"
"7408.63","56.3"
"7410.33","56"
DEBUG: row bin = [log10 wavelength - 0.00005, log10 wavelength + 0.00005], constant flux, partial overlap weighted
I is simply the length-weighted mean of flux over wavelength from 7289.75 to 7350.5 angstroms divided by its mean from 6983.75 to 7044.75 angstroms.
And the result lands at 0.95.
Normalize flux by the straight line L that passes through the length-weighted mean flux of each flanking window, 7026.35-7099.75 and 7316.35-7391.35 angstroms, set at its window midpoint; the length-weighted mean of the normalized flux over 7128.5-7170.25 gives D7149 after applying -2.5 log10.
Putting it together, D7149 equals 0.005 mag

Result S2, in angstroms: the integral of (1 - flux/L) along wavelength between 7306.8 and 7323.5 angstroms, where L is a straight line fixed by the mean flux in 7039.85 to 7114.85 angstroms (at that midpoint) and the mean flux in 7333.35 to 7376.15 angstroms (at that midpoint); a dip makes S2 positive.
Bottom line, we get 0.2 angstroms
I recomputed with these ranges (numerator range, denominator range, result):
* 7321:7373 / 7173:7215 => 0.98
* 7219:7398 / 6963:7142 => 0.95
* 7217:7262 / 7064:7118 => 0.97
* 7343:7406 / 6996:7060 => 0.94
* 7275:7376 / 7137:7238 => 0.98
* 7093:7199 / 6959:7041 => 0.97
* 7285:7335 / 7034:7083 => 0.94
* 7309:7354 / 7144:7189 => 0.97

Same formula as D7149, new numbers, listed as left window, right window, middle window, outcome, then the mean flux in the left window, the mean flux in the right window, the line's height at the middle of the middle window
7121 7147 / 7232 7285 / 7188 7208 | 0.01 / 59.4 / 58.2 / 58.8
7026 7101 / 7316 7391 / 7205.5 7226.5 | 0.01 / 60.1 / 56.9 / 58.4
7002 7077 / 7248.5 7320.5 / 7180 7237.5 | 0.01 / 60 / 57.5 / 58.3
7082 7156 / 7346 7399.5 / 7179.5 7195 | 0.01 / 59.4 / 56.5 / 58.6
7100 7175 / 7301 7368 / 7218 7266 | 0.00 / 59.2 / 57.1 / 58.1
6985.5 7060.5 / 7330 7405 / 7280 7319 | 0.01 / 60.3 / 56.8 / 57.5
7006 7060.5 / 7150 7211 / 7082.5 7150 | -0.01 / 60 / 58.4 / 59.1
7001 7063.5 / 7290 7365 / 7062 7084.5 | -0.02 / 60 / 57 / 59.5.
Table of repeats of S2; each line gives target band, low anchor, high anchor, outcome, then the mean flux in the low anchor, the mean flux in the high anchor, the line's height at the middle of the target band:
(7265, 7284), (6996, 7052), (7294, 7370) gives -0.3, 60.1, 57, 57.6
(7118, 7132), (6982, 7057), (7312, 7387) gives -0.1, 60.4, 57.1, 59.3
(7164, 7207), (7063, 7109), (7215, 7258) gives 0.2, 60.1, 58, 58.8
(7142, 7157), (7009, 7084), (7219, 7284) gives 0.2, 60.2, 58.1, 59.2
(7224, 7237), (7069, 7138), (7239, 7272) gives 0.1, 59.8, 58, 58.3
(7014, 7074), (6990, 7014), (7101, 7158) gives 0.1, 60.6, 59.3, 60.1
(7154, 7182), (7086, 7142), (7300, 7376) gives 0.0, 59.6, 57.1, 59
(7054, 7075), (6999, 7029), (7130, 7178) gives -0.2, 59.9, 58.9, 59.5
